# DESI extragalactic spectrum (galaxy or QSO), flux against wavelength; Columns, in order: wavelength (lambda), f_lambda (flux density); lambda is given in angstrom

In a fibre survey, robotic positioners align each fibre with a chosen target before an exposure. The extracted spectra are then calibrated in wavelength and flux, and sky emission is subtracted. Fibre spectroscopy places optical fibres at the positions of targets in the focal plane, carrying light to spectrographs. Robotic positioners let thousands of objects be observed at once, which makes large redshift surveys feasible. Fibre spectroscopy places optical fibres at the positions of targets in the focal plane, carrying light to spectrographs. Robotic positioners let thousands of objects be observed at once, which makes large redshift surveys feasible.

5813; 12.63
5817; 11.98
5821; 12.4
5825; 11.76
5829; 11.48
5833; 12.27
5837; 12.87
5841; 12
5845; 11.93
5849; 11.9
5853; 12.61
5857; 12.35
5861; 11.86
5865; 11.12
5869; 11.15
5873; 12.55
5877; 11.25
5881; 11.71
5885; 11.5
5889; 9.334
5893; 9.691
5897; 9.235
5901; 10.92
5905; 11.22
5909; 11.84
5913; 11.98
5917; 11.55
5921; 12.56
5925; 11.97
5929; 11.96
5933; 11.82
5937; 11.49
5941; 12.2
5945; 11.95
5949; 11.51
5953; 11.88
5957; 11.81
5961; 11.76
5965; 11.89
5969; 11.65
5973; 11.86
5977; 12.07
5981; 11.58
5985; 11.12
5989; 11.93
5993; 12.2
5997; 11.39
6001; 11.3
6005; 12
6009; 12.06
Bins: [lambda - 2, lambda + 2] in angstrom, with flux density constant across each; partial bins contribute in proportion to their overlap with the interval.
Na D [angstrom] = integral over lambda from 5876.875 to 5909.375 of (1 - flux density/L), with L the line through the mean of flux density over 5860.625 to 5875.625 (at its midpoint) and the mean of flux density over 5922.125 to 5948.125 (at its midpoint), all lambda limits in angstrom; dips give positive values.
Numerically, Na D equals 3.0 angstrom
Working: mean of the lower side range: 11.6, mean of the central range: 10.7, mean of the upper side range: 11.9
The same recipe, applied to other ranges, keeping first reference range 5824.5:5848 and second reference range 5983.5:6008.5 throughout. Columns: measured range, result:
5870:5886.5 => 0.33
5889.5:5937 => 2.39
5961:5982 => -0.12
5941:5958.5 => -0.05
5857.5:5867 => 0.30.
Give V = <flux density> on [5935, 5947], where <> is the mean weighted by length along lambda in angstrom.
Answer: 11.9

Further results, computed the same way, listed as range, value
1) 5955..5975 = 11.8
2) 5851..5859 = 12.5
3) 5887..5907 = 10.1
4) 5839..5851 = 11.9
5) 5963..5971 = 11.8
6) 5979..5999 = 11.6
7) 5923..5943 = 11.9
